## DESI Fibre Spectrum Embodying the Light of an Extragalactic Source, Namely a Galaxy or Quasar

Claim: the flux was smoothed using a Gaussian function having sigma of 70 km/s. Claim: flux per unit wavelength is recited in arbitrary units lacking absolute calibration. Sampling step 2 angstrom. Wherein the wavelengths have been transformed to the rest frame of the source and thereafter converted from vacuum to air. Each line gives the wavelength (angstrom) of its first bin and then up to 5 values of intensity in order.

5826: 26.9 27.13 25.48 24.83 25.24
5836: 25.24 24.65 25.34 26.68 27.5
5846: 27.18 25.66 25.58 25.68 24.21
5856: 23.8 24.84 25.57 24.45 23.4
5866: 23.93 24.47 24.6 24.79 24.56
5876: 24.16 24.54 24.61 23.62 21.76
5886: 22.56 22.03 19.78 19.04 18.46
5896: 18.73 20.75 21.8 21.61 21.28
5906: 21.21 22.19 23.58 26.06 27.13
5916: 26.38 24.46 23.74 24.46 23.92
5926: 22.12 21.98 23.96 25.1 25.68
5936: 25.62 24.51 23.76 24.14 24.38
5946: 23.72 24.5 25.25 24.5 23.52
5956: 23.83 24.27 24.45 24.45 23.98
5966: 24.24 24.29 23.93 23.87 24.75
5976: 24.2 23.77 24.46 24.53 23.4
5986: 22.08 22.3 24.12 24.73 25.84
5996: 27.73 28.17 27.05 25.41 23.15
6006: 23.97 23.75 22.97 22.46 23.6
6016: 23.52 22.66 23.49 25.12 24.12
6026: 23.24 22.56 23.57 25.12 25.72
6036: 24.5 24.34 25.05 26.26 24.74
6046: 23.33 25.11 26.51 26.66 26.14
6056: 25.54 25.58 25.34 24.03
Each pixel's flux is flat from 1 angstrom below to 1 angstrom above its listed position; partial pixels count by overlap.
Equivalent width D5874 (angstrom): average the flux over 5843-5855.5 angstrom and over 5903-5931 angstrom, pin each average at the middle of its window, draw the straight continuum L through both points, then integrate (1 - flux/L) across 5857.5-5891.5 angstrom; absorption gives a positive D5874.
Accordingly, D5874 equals 1.9 angstrom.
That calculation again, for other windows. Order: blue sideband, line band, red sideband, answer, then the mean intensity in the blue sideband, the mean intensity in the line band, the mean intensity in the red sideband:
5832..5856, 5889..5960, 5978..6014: 4.72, 25.6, 23.3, 24.4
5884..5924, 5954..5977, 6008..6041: -1.01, 22.4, 24.2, 23.9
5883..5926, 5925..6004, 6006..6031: -4.99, 22.4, 24.4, 23.4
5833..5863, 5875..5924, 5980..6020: 4.60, 25.4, 22.7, 24.3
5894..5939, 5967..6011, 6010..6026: -1.89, 23.4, 24.5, 23.5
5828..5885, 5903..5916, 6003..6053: 0.48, 24.9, 23.8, 24.2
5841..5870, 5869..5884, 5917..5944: 0.40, 25.2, 24.2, 24.1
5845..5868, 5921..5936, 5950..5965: 0.25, 24.9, 24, 24.2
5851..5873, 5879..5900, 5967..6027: 2.83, 24.5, 21.2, 24.2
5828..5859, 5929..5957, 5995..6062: 0.70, 25.5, 24.5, 24.7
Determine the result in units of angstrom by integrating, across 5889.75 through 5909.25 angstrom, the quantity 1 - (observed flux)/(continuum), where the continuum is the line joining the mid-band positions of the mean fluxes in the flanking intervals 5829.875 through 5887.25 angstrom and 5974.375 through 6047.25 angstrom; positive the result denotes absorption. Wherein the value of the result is 3.2 angstrom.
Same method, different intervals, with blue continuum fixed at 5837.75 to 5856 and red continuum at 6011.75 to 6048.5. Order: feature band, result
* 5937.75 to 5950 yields 0.3 angstrom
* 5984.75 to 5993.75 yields 0.4 angstrom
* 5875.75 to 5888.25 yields 1.0 angstrom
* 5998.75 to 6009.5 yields -0.1 angstrom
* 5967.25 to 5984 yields 0.3 angstrom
